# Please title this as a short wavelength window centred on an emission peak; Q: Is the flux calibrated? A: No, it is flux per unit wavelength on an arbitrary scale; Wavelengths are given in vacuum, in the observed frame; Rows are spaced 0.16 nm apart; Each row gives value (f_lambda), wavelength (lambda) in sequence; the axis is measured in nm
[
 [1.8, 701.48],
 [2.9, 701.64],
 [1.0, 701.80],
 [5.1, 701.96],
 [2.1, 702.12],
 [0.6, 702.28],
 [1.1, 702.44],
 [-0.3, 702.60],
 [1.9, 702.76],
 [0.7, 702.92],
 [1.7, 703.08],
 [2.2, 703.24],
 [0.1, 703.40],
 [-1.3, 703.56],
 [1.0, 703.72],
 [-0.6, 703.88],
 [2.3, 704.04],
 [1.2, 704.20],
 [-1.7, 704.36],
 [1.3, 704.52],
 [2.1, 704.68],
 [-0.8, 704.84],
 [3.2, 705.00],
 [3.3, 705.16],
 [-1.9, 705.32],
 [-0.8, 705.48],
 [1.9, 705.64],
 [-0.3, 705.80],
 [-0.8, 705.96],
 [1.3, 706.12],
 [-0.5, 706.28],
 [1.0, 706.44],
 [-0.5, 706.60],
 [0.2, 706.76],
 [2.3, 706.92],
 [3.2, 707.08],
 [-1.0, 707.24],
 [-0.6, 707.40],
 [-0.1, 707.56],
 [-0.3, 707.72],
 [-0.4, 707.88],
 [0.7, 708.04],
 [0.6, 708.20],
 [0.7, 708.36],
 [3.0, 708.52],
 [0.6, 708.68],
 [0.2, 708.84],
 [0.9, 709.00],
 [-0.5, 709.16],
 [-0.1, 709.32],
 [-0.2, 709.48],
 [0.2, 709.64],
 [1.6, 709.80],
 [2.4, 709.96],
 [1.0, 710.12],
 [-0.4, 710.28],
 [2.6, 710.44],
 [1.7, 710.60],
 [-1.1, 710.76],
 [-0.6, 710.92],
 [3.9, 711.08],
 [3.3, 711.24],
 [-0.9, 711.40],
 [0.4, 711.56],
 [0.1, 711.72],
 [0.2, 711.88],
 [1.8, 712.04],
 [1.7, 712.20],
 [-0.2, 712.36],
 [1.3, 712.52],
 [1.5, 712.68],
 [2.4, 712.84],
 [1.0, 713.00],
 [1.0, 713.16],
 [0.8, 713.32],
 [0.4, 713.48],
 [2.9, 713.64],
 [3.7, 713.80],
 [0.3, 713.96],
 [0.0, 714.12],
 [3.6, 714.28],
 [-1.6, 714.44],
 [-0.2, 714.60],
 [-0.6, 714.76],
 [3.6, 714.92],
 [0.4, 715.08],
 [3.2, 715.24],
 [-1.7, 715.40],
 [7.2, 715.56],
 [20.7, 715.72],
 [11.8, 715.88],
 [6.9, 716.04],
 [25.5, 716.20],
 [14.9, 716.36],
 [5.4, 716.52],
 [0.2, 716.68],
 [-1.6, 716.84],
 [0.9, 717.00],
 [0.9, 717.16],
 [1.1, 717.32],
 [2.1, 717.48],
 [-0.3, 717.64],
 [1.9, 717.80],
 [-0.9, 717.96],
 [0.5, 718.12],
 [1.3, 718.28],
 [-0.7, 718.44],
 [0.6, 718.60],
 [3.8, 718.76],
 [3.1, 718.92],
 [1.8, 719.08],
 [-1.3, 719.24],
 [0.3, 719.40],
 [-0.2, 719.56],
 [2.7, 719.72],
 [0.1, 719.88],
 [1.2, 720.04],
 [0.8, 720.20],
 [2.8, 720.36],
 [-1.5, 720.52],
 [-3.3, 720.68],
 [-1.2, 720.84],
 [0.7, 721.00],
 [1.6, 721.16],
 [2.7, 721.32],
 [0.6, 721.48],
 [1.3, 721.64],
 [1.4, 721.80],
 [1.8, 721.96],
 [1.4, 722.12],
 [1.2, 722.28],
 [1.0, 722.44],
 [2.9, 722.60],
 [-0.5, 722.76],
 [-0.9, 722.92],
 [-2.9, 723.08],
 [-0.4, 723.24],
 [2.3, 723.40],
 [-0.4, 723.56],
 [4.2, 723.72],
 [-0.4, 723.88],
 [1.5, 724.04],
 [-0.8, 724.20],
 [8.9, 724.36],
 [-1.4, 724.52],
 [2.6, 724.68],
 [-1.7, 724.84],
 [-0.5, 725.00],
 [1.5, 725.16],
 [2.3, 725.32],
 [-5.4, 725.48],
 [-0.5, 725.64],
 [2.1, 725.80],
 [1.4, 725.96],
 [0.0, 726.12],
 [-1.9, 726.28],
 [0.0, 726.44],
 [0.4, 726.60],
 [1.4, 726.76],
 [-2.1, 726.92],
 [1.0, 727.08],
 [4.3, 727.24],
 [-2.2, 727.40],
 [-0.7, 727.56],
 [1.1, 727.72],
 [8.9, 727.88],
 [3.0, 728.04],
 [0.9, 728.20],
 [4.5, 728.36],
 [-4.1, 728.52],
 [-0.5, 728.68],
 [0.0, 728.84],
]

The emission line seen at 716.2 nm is [O II] 3727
